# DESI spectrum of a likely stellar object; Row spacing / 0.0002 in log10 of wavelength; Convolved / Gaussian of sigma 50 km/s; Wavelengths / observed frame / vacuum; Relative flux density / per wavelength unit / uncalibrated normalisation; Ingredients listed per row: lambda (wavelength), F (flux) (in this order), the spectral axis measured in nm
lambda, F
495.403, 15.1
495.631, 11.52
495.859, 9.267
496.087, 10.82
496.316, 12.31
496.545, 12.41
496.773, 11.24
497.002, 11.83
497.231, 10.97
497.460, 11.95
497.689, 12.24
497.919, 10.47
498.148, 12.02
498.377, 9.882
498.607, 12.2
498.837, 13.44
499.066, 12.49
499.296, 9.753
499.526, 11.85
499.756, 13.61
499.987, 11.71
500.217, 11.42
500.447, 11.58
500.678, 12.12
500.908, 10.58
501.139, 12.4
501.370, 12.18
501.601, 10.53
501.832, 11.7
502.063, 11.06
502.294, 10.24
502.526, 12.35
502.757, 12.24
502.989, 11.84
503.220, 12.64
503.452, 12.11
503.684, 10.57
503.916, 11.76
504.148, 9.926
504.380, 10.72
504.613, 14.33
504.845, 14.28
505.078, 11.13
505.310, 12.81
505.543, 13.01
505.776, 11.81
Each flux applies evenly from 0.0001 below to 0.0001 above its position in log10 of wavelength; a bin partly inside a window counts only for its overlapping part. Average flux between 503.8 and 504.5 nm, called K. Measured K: 10.8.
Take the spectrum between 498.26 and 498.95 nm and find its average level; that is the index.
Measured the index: 11.8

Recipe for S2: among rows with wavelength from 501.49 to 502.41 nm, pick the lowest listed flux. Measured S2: 10.24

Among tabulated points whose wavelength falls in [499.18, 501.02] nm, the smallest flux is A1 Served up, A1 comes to 9.753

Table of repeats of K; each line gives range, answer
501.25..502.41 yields 11.1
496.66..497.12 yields 11.5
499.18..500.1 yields 11.7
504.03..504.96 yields 12.3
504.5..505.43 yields 13.1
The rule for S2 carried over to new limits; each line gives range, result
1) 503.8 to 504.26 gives 9.926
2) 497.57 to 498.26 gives 10.47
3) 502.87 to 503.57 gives 11.84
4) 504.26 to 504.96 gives 10.72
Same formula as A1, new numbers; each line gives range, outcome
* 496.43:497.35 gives 10.97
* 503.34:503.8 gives 10.57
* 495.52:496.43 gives 9.267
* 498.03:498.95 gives 9.882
